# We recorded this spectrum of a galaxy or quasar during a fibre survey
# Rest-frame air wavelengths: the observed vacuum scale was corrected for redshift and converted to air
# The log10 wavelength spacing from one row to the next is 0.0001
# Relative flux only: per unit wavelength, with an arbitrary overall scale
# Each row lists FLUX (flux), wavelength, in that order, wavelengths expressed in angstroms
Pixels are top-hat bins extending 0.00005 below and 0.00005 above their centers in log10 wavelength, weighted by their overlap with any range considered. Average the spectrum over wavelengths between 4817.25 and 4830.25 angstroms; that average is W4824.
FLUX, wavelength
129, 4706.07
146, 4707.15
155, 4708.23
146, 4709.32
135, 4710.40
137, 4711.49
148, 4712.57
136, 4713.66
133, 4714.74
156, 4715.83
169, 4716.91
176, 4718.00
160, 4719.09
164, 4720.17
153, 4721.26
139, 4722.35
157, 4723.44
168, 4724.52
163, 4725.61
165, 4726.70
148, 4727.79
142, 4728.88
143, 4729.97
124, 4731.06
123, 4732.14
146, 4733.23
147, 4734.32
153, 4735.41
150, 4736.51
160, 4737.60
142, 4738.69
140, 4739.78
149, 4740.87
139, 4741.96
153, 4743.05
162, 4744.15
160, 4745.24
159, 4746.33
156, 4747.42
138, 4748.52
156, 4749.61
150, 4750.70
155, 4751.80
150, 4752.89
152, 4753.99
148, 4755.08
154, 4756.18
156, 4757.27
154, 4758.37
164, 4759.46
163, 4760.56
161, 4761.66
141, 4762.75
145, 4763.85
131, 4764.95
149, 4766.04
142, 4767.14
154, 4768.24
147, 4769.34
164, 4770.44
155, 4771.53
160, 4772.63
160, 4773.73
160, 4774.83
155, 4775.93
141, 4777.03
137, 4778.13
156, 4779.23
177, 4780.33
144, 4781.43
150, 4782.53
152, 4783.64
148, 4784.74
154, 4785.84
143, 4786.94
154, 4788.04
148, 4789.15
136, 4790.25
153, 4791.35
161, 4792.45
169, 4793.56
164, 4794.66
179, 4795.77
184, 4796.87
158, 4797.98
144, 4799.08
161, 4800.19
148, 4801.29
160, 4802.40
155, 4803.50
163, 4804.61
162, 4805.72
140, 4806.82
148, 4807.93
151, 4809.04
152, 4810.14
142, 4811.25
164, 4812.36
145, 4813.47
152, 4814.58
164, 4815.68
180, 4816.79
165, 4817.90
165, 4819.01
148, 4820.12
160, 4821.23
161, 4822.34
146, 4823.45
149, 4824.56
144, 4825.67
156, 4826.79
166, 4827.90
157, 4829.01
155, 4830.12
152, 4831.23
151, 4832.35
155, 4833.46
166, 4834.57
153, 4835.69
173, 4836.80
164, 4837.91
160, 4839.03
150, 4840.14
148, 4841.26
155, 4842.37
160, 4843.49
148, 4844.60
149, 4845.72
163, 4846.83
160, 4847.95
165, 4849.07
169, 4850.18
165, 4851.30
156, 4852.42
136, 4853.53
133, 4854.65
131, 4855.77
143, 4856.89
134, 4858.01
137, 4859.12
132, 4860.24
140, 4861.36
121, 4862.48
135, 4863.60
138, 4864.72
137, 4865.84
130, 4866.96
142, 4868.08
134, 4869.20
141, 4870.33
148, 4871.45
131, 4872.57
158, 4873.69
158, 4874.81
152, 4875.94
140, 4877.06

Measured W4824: 156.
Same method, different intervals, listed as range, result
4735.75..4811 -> 153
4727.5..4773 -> 150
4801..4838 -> 156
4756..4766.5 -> 152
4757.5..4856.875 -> 155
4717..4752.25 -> 151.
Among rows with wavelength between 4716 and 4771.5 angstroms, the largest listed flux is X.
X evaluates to 176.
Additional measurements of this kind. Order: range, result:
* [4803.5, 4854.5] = 180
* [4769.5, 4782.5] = 177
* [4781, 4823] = 184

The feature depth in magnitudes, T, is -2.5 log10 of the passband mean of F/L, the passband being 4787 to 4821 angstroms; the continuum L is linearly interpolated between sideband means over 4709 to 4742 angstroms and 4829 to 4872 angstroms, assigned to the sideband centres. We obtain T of -0.061 mag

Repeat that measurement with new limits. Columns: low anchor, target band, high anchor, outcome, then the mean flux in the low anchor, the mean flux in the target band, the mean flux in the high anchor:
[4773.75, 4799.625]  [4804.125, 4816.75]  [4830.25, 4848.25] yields 0.012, 155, 154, 157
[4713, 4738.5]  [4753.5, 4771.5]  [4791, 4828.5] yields 0.015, 151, 152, 158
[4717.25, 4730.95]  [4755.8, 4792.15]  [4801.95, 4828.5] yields 0.027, 156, 152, 156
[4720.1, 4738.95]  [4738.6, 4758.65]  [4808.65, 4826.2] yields -0.007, 149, 151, 156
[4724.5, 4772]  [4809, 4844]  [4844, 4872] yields -0.080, 150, 157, 144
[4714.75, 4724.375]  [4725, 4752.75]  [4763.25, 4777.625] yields 0.046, 158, 149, 151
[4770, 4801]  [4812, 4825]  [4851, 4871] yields -0.073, 156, 158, 138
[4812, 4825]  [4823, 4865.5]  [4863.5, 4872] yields -0.018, 158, 150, 138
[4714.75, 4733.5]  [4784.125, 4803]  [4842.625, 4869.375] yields -0.062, 152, 157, 144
